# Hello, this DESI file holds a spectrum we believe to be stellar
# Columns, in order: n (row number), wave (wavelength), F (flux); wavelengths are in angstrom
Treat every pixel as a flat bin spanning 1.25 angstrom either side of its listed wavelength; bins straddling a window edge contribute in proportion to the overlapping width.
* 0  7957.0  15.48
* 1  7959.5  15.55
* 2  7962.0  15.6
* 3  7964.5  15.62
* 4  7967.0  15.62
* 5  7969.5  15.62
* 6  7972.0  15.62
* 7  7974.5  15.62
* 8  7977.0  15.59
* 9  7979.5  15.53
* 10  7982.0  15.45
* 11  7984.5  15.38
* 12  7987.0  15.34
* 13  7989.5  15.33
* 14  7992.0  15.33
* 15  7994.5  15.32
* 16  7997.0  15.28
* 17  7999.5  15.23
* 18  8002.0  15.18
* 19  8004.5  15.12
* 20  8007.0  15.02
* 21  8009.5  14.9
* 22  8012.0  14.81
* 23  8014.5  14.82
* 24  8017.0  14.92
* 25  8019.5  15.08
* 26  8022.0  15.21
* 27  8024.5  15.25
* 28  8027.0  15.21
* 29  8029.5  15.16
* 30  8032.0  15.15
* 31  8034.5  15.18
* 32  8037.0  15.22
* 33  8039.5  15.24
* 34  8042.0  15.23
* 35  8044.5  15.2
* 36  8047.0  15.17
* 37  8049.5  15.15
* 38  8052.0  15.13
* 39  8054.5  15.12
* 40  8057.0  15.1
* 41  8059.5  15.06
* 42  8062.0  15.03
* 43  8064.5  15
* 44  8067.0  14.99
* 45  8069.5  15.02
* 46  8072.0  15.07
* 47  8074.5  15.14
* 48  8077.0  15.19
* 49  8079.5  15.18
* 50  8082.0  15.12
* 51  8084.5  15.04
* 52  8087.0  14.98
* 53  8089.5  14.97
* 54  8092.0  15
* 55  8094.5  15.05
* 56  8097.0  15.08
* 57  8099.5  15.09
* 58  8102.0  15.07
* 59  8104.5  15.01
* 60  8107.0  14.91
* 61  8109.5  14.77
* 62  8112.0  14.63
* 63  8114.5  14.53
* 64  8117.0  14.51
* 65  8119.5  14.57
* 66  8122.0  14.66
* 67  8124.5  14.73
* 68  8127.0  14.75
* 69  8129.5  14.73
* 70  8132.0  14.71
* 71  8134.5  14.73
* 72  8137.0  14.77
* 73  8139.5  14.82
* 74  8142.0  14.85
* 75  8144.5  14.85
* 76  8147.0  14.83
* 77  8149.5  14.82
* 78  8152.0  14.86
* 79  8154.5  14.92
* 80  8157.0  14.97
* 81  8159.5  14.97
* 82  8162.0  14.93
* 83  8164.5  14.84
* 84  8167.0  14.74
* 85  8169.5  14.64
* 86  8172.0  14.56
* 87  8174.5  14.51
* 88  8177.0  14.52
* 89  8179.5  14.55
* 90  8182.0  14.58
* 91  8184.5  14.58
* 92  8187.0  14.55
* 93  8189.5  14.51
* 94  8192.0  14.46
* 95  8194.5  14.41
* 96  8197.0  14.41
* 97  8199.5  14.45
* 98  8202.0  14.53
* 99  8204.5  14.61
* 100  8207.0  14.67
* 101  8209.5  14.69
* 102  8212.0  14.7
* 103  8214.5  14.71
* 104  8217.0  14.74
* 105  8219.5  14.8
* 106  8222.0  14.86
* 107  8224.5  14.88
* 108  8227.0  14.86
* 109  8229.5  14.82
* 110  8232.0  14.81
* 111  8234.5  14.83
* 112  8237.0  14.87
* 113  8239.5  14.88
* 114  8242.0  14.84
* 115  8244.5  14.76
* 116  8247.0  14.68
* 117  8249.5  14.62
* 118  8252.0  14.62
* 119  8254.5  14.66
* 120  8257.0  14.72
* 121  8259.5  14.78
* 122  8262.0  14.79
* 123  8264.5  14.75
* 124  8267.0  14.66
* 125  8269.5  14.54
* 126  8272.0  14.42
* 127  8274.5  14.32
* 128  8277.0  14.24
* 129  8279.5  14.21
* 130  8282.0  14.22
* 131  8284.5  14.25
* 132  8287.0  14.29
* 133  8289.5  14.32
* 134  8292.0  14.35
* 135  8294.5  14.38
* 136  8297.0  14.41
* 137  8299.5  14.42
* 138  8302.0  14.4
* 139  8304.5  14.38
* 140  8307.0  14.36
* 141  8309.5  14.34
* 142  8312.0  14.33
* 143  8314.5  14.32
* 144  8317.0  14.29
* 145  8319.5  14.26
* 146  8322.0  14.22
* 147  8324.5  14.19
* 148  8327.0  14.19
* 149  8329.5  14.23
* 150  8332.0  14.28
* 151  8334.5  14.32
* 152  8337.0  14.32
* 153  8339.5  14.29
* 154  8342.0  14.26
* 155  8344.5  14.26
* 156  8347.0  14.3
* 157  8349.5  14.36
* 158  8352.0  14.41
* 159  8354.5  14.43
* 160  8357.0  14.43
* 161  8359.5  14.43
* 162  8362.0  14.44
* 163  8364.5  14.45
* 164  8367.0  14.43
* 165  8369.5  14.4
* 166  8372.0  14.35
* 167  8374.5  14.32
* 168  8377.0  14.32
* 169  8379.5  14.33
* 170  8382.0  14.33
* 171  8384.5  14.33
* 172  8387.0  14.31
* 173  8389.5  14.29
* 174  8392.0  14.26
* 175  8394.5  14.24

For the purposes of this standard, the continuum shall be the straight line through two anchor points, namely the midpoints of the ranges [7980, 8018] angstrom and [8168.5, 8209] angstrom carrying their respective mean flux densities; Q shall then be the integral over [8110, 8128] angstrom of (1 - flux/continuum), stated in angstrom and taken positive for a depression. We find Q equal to 0.2 angstrom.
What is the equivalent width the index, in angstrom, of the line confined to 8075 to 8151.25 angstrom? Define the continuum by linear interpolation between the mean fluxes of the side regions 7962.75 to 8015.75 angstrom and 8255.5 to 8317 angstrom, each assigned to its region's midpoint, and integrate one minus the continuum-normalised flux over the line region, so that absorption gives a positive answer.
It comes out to 0.4 angstrom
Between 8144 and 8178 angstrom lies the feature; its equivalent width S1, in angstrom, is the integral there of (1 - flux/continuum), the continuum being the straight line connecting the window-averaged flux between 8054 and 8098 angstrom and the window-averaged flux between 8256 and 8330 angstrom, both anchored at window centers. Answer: 0.0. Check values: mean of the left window 15.1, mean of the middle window 14.8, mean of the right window 14.4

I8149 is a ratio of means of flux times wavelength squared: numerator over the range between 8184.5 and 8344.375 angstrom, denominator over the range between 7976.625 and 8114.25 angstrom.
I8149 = 1.0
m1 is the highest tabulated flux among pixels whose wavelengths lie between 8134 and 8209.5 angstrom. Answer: 14.97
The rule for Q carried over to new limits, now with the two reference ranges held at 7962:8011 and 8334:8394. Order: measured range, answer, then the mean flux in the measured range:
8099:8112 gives 0.11 angstrom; 14.9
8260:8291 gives 0.35 angstrom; 14.4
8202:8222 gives 0.08 angstrom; 14.7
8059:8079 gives 0.11 angstrom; 15.1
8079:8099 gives 0.06 angstrom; 15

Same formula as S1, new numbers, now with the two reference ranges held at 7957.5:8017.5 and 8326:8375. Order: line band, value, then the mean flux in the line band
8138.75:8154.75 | 0.1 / 14.8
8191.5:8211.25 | 0.3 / 14.5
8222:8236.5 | -0.2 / 14.8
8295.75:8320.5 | 0.2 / 14.4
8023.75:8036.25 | 0.0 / 15.2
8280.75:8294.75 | 0.2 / 14.3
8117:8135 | 0.3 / 14.7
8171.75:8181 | 0.2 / 14.5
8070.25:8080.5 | 0.0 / 15.1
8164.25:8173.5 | 0.1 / 14.7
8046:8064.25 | 0.1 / 15.1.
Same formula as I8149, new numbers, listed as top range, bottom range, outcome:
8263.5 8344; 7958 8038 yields 1.01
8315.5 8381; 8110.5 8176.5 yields 1.02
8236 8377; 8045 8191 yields 1.02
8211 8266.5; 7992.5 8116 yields 1.03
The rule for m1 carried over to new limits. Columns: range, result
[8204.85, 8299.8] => 14.88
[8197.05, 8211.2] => 14.69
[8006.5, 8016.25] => 15.02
